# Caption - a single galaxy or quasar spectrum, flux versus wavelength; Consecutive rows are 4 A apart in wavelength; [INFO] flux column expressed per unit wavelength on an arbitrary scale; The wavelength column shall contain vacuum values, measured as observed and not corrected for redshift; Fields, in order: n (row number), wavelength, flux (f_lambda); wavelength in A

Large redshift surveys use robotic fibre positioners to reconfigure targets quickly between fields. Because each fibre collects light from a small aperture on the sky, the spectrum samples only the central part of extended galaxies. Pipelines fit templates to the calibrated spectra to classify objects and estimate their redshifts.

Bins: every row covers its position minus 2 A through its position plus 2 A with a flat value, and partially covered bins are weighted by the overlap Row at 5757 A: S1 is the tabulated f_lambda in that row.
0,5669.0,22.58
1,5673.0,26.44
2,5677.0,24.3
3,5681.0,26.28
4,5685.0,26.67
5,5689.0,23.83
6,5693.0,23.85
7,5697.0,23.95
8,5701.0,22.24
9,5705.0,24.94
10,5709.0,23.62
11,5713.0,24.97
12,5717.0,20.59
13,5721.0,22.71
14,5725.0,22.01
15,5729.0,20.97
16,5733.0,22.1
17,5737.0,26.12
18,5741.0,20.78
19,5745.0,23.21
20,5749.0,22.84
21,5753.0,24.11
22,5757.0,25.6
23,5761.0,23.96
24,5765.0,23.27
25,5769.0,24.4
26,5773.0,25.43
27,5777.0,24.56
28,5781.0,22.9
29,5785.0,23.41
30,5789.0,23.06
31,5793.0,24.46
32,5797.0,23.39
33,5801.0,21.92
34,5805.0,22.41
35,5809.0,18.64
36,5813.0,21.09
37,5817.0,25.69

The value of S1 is 25.6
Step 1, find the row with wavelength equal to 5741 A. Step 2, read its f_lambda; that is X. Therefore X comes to 20.78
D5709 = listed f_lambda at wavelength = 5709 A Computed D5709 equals 23.62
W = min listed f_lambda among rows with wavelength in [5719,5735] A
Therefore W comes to 20.97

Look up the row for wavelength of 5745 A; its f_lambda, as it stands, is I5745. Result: 23.21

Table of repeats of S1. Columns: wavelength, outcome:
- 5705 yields 24.94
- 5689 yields 23.83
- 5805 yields 22.41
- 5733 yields 22.1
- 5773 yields 25.43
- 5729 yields 20.97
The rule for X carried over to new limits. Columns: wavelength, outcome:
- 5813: 21.09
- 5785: 23.41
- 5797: 23.39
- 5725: 22.01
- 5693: 23.85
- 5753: 24.11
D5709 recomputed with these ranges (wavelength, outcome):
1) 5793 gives 24.46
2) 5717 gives 20.59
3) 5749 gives 22.84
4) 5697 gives 23.95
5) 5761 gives 23.96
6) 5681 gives 26.28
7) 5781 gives 22.9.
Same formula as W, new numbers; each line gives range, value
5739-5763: 20.78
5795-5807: 21.92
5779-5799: 22.9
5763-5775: 23.27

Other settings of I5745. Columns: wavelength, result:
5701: 22.24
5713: 24.97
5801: 21.92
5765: 23.27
